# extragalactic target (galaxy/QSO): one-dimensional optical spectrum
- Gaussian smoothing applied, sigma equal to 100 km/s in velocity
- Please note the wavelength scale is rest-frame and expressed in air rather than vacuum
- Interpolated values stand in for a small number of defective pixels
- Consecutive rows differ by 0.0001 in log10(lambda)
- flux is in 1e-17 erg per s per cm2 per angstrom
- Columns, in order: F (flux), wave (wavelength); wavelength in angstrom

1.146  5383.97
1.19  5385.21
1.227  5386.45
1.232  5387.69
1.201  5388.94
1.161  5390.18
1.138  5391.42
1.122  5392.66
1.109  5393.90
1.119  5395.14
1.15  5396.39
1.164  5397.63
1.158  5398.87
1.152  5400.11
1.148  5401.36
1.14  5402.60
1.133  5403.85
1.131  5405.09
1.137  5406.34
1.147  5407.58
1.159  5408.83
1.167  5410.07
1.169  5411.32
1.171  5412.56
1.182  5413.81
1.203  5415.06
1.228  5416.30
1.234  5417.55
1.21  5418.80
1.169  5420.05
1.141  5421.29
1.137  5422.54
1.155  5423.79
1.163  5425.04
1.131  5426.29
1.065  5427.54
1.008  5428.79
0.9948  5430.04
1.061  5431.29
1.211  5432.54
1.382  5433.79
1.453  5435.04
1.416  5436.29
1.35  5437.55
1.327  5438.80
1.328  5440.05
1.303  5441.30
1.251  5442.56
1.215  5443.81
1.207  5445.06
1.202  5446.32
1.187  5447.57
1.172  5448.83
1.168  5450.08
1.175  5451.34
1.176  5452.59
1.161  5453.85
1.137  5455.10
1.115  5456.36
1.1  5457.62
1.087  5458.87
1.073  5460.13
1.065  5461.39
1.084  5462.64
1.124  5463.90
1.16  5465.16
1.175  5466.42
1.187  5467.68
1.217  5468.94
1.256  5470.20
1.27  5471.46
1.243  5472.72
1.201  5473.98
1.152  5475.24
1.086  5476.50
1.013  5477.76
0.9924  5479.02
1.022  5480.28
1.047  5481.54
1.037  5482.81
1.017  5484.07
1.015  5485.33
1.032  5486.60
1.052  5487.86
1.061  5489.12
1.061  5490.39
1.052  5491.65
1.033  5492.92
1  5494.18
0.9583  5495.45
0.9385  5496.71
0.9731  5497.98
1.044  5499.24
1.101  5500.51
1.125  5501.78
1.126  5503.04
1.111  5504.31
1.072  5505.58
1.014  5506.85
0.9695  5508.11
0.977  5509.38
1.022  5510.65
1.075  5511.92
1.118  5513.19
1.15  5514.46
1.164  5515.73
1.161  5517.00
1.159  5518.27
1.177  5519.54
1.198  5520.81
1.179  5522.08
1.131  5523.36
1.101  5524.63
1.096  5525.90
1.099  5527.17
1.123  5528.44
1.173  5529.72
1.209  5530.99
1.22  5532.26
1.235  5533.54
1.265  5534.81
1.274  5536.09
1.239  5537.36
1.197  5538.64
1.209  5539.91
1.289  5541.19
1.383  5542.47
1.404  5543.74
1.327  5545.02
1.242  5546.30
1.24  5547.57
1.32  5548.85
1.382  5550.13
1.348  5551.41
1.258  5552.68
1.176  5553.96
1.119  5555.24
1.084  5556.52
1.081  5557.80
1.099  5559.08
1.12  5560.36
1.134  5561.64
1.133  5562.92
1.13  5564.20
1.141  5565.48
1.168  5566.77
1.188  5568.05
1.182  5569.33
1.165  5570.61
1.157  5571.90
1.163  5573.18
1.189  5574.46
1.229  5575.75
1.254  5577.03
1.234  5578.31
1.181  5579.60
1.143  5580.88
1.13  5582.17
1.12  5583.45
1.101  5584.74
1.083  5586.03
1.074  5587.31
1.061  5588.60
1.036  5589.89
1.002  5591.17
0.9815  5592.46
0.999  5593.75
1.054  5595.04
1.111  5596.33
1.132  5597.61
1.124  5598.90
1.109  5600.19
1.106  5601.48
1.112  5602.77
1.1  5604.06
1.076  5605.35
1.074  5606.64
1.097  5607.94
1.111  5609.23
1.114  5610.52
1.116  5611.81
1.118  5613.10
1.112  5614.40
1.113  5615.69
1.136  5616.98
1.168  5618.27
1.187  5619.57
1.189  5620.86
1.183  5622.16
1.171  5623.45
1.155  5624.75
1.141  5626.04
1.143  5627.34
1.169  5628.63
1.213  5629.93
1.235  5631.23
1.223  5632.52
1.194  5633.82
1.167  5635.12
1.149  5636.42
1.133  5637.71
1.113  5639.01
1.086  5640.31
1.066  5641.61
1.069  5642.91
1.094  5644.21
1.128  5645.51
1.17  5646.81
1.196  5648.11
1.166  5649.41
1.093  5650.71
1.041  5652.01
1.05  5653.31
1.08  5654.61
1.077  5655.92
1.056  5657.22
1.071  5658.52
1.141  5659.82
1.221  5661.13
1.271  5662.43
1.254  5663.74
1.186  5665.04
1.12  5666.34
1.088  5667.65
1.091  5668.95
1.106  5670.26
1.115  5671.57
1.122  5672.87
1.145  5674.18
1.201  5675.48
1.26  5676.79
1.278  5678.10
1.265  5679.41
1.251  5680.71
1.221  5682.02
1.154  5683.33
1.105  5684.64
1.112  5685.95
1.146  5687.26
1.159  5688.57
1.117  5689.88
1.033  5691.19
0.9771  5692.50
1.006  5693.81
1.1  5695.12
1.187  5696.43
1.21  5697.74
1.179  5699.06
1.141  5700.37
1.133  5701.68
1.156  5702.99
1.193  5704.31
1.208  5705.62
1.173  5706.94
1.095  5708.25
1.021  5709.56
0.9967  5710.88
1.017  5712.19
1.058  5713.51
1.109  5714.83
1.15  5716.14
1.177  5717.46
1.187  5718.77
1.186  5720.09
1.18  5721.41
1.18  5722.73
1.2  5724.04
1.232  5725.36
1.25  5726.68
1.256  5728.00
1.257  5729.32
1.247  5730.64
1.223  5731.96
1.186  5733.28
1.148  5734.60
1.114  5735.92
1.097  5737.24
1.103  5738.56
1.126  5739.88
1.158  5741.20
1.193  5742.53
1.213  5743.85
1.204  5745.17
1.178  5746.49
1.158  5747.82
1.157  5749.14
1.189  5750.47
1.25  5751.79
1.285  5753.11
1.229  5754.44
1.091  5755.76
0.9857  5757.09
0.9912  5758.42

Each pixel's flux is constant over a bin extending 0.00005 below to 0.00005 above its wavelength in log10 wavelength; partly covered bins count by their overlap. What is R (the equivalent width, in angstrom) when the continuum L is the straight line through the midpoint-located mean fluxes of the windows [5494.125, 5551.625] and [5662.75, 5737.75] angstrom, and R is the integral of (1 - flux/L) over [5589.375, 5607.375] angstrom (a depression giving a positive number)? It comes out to 1.3 angstrom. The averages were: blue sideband 1.16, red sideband 1.15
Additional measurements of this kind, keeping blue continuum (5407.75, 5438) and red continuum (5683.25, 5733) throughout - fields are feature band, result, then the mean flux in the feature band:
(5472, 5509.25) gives 3.96 angstrom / 1.05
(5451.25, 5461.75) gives 0.56 angstrom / 1.12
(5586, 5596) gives 1.09 angstrom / 1.04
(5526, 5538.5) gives -0.29 angstrom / 1.2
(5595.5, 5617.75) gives 0.98 angstrom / 1.11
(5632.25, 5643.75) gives 0.26 angstrom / 1.13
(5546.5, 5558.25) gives -0.58 angstrom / 1.23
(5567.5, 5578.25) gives -0.25 angstrom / 1.19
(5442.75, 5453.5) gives -0.05 angstrom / 1.19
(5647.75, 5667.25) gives 0.33 angstrom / 1.13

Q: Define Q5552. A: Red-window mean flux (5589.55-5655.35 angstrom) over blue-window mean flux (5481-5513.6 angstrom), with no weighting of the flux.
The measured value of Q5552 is 1.1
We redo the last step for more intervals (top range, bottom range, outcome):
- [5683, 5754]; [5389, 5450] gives 0.97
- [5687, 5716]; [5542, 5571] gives 0.92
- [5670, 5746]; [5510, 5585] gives 0.97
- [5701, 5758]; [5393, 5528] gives 1.02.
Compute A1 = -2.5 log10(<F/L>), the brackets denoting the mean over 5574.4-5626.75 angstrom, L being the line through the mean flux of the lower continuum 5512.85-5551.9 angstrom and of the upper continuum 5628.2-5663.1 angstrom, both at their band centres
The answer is 0.05 mag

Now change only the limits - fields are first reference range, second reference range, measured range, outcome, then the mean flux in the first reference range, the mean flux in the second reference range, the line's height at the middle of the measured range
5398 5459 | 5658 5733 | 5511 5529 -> 0.04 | 1.18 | 1.16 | 1.18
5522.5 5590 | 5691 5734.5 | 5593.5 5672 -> 0.04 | 1.19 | 1.15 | 1.17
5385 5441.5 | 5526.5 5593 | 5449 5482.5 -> 0.05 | 1.18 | 1.18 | 1.18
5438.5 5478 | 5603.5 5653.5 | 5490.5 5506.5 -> 0.12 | 1.18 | 1.14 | 1.17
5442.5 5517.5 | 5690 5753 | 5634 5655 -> 0.02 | 1.1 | 1.15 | 1.14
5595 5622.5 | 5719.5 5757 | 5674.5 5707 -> 0.00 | 1.12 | 1.19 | 1.16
